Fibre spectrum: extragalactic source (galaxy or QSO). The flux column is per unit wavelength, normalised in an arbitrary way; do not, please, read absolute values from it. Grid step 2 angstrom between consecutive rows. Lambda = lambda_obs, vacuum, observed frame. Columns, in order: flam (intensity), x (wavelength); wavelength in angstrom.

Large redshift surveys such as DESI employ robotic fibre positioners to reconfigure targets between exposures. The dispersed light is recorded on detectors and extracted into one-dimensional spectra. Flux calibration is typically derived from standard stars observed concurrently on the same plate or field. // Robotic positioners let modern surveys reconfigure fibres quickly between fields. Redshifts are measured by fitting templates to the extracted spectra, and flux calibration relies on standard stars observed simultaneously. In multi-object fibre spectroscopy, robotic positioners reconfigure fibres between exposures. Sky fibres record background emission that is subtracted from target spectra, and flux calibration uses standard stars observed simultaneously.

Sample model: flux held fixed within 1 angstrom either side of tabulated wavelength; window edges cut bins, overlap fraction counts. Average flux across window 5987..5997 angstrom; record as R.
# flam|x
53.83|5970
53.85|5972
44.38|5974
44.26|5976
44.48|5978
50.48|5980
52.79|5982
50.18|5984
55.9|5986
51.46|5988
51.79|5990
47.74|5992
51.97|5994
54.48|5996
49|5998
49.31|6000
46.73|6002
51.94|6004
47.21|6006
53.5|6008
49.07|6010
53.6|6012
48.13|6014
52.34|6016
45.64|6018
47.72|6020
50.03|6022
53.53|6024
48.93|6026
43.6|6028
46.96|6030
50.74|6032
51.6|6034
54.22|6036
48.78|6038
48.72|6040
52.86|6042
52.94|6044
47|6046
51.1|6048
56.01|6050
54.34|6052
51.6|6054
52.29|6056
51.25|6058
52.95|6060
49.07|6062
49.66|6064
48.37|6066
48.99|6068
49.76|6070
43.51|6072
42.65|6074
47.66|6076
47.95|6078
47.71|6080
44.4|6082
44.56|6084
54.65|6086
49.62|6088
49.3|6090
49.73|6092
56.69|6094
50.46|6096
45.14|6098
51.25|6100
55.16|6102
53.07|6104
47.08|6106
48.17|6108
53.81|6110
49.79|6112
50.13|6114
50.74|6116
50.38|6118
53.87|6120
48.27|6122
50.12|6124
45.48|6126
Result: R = 51.5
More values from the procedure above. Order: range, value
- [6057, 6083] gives 48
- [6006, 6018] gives 50.5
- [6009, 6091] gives 49.6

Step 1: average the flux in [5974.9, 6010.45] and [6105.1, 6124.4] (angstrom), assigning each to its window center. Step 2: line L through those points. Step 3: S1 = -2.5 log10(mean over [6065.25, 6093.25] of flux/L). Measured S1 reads 0.05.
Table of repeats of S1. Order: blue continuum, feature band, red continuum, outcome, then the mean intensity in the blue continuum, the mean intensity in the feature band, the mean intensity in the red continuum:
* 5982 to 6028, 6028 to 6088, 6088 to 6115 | 0.02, 50.4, 49.6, 50.7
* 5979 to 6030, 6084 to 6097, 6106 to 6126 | -0.02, 50.2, 51.2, 50.2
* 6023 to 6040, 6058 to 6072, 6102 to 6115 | 0.02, 49.7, 49.5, 50.7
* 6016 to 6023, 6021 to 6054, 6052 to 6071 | -0.03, 48.4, 50.7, 50.6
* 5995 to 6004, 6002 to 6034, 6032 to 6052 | 0.03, 50.1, 49.5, 51.6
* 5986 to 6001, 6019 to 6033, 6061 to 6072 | 0.03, 51.2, 48.8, 48.7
